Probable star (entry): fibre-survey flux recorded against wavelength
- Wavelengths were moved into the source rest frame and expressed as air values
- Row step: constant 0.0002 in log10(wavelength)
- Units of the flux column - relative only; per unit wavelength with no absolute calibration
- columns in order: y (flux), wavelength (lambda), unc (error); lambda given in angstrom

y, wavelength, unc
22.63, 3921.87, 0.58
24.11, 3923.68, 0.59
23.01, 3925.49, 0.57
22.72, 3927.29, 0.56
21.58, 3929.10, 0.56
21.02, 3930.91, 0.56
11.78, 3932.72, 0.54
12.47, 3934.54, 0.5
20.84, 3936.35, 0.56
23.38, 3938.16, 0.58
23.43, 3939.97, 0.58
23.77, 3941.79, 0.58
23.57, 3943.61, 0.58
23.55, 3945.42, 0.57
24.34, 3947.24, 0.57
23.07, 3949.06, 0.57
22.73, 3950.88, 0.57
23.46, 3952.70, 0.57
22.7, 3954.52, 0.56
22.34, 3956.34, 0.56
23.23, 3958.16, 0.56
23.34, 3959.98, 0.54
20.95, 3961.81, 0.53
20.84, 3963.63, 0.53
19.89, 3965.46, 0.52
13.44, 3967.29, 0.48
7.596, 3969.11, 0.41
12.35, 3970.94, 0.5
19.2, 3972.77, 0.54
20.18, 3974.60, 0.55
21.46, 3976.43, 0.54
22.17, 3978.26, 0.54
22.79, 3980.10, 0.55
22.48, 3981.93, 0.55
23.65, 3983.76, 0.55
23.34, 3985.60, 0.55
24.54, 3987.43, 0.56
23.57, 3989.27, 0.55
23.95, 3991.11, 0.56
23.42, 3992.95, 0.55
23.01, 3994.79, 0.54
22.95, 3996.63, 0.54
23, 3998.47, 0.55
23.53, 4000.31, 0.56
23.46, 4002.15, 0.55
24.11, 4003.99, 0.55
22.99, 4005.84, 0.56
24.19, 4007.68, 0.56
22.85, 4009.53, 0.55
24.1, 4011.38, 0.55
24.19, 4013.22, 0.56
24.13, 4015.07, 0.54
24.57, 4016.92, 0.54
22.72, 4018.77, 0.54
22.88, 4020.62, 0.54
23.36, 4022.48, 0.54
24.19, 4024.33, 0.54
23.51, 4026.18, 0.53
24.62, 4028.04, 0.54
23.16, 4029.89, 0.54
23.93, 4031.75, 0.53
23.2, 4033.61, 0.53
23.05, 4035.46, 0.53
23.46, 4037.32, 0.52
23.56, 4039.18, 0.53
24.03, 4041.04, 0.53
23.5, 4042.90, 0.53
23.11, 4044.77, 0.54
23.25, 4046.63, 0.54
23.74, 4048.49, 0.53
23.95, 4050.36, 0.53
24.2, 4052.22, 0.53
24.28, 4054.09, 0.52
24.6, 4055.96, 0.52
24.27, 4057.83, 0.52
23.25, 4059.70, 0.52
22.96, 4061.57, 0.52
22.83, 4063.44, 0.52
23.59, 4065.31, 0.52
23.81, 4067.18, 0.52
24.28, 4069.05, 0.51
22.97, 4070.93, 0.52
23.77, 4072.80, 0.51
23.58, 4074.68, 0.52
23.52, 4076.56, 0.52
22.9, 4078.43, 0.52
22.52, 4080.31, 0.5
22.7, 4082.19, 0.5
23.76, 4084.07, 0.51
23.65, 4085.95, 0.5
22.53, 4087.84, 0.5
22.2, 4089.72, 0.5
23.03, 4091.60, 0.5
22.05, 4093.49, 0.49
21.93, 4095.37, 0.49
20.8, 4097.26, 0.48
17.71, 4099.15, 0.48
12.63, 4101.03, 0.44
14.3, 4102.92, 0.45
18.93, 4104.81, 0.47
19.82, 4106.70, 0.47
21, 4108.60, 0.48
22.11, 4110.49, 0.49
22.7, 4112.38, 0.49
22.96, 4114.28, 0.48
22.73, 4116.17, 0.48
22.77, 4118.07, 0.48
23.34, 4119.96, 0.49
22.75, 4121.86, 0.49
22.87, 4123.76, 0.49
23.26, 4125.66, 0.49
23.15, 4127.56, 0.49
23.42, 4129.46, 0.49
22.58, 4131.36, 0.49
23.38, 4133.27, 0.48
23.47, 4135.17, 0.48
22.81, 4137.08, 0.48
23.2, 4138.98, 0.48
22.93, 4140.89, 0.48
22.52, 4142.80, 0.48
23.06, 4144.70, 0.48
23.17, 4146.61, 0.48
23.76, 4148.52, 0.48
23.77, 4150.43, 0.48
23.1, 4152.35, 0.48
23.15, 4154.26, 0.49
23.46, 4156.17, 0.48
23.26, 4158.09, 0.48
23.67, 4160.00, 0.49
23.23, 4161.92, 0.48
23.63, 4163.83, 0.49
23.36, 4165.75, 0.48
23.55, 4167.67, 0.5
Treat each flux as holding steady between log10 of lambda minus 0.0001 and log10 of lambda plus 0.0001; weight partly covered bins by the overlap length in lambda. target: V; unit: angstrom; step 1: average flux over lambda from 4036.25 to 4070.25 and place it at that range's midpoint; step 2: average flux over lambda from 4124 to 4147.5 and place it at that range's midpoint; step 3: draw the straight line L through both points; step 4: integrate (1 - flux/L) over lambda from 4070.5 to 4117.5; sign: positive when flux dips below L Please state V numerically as 3.9 angstrom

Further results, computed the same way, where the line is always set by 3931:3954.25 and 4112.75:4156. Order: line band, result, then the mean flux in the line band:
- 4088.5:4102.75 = 1.9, 19.8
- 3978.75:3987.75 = -0.6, 23.2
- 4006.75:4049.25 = -2.8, 23.6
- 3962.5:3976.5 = 3.2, 16.7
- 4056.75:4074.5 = -0.8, 23.5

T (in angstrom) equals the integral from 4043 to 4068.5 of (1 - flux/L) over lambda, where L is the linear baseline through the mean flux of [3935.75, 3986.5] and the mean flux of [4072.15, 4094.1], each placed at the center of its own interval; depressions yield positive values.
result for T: -1.2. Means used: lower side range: 21.2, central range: 23.7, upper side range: 23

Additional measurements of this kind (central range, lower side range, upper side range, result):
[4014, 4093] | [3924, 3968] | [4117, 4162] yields -4.0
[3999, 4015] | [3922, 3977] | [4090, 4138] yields -2.1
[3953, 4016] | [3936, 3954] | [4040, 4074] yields 4.4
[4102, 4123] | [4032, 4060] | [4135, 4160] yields 1.9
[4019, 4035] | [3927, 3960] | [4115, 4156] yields -0.9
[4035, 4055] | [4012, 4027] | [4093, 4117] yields -1.0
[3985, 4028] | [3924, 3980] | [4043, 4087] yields -3.2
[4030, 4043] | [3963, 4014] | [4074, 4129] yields -1.1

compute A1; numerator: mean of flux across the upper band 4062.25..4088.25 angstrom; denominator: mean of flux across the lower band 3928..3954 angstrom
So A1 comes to 1.1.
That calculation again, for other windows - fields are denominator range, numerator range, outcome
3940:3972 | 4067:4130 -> 1.06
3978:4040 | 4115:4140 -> 0.98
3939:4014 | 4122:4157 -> 1.05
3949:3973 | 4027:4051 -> 1.21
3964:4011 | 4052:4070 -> 1.11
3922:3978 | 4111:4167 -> 1.12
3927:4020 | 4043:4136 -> 1.03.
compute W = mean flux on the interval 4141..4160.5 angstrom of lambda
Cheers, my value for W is 23.3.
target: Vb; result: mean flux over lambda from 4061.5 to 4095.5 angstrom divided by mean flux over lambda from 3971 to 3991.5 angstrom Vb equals 1.0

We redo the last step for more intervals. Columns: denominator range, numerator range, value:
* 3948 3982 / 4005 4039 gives 1.17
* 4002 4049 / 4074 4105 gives 0.89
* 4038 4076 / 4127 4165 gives 0.98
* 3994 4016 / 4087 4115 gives 0.86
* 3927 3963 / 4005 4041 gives 1.09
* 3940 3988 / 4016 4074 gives 1.11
